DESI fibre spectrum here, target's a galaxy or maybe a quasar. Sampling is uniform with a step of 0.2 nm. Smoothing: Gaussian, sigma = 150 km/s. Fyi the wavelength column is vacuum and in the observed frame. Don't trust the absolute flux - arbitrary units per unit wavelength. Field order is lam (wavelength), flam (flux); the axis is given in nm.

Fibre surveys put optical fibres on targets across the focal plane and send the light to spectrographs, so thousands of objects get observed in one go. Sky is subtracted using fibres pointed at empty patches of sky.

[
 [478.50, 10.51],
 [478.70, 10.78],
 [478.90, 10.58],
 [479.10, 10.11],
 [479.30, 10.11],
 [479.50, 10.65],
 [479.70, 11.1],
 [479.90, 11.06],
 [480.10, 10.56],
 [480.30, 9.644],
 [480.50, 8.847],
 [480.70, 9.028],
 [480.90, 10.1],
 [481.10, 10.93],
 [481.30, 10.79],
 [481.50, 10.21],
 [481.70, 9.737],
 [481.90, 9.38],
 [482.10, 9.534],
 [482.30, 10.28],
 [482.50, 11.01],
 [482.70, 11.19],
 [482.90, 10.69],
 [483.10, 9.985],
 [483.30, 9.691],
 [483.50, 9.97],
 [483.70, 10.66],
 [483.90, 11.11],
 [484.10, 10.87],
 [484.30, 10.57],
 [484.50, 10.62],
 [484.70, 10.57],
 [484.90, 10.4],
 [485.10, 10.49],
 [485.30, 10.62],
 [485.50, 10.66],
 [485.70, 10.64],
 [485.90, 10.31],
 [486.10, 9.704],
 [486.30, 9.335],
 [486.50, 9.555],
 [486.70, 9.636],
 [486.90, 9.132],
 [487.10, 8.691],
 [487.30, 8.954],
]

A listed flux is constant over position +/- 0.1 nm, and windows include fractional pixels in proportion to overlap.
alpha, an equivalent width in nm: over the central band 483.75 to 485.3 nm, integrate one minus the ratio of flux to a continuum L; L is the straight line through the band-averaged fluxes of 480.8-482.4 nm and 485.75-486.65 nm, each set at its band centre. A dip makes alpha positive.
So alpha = -0.12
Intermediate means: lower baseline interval 10.1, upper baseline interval 9.77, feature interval 10.7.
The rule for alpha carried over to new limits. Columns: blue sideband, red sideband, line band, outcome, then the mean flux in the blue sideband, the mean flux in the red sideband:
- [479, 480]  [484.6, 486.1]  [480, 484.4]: 0.136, 10.6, 10.5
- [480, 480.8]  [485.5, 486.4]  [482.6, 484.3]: -0.121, 9.52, 10.1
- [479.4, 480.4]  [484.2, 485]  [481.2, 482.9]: 0.045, 10.6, 10.5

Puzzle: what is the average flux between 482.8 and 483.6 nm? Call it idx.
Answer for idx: 10.1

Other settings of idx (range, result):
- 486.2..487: 9.41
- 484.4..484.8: 10.6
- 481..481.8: 10.4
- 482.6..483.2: 10.6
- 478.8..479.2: 10.3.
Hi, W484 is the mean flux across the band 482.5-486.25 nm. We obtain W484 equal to 10.5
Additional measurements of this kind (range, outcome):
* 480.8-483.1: 10.3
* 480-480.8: 9.52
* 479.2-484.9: 10.3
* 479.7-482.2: 10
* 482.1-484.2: 10.5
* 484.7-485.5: 10.5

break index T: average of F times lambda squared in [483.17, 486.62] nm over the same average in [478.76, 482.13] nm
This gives 1.04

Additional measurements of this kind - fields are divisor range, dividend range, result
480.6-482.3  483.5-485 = 1.08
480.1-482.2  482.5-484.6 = 1.08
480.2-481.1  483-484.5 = 1.10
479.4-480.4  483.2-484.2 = 1.00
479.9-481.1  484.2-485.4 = 1.09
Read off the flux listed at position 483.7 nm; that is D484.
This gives 10.66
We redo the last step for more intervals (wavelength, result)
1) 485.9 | 10.31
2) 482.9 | 10.69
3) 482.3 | 10.28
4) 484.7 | 10.57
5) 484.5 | 10.62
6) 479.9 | 11.06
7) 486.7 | 9.636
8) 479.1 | 10.11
